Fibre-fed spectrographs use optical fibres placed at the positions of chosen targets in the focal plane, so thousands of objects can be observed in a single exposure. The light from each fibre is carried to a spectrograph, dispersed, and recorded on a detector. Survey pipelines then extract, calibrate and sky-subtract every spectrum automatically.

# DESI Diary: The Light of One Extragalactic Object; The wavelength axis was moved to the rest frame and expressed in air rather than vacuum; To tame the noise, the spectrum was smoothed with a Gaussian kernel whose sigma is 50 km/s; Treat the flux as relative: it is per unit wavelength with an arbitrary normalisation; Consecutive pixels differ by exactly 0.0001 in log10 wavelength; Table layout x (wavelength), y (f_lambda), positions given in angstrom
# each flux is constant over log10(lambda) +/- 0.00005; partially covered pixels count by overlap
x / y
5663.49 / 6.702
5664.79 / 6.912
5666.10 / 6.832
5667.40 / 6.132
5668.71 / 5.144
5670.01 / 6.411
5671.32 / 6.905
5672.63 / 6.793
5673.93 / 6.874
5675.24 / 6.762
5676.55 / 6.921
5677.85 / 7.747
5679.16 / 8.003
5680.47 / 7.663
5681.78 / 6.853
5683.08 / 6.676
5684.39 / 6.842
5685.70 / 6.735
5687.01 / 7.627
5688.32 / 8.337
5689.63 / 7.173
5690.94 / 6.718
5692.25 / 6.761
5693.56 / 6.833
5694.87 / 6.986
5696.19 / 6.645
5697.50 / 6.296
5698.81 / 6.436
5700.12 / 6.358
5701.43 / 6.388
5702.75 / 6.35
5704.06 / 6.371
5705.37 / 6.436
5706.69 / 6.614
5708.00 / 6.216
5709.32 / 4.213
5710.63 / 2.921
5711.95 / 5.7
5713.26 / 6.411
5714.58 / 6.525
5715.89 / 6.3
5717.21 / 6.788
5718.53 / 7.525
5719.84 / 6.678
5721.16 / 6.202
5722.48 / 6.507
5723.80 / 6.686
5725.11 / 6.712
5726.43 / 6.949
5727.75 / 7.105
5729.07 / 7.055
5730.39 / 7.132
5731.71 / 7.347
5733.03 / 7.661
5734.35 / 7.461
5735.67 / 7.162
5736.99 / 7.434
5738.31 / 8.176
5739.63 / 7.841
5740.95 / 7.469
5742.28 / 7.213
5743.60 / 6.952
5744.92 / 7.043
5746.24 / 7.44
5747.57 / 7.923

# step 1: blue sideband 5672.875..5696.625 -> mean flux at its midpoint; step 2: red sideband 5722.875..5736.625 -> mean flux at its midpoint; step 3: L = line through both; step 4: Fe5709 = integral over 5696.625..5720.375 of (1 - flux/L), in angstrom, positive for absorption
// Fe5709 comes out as 3.3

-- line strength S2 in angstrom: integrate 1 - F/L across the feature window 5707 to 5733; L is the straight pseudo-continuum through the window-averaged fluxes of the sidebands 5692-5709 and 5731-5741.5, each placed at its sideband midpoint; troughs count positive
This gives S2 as 2.5 angstrom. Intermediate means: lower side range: 6.46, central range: 6.4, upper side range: 7.57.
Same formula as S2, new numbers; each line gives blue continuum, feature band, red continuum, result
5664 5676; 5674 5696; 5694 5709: -2.3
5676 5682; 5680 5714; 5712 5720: 2.9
